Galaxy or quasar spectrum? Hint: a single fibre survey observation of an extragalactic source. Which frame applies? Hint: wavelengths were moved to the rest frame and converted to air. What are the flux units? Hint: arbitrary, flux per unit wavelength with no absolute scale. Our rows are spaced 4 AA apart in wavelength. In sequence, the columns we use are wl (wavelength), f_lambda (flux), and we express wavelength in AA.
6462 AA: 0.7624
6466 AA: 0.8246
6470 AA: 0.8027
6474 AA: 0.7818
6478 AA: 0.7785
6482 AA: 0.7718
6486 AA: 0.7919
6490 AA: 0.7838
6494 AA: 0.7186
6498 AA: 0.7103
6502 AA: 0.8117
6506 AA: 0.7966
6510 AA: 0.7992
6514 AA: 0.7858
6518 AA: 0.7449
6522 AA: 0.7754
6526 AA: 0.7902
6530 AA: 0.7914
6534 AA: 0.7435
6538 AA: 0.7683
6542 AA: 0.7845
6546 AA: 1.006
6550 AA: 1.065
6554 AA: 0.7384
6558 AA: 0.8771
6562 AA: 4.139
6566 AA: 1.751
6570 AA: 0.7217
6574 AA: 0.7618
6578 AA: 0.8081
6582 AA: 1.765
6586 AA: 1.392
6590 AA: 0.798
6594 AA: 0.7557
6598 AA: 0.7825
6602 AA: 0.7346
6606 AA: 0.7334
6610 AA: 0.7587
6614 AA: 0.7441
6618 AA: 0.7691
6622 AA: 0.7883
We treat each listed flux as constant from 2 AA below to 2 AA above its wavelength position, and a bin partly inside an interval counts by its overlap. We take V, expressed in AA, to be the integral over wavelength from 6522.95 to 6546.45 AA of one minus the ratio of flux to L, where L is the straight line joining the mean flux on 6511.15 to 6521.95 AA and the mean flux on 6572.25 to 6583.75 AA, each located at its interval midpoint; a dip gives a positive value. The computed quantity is 1.9 AA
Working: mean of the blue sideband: 0.77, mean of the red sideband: 1.11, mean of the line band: 0.8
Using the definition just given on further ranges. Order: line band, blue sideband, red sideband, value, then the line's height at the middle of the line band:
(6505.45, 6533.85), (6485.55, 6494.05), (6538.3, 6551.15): 2.4 AA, 0.852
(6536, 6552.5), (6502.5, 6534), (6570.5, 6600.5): -0.7 AA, 0.863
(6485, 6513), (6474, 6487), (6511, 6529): 0.2 AA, 0.778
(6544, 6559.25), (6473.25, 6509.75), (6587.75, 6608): -3.0 AA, 0.77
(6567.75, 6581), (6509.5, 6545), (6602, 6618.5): -1.7 AA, 0.762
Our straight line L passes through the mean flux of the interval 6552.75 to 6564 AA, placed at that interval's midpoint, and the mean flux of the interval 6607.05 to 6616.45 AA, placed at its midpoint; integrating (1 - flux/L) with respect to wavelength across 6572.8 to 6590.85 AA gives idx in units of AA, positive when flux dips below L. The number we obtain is 3.6 AA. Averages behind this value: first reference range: 2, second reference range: 0.75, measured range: 1.14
